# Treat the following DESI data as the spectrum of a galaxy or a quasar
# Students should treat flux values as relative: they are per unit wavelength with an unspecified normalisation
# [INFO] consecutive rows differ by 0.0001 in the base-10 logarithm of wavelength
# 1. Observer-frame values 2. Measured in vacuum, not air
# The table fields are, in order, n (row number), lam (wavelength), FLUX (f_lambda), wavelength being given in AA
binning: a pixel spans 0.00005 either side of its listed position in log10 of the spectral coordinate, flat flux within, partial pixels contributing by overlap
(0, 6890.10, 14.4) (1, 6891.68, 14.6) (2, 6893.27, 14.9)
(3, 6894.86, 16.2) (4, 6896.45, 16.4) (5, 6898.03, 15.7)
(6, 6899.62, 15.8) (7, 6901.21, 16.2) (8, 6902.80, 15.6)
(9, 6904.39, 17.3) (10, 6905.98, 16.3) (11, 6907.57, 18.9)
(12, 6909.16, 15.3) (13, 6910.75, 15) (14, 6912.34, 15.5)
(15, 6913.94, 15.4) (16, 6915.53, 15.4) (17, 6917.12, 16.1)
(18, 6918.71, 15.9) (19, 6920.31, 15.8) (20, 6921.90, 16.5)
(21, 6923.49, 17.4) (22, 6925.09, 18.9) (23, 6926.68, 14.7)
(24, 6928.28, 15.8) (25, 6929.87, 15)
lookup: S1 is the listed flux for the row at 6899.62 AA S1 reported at 15.8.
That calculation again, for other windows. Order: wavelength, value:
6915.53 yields 15.4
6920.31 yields 15.8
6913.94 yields 15.4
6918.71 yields 15.9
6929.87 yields 15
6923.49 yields 17.4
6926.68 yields 14.7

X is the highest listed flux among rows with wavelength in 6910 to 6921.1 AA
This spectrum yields 16.1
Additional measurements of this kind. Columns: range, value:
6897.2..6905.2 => 17.3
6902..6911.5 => 18.9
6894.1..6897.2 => 16.4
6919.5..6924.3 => 17.4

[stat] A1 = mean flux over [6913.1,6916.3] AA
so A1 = 15.4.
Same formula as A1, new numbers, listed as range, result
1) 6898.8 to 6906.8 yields 16.2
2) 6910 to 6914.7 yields 15.3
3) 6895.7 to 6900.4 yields 16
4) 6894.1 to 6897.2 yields 16.3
